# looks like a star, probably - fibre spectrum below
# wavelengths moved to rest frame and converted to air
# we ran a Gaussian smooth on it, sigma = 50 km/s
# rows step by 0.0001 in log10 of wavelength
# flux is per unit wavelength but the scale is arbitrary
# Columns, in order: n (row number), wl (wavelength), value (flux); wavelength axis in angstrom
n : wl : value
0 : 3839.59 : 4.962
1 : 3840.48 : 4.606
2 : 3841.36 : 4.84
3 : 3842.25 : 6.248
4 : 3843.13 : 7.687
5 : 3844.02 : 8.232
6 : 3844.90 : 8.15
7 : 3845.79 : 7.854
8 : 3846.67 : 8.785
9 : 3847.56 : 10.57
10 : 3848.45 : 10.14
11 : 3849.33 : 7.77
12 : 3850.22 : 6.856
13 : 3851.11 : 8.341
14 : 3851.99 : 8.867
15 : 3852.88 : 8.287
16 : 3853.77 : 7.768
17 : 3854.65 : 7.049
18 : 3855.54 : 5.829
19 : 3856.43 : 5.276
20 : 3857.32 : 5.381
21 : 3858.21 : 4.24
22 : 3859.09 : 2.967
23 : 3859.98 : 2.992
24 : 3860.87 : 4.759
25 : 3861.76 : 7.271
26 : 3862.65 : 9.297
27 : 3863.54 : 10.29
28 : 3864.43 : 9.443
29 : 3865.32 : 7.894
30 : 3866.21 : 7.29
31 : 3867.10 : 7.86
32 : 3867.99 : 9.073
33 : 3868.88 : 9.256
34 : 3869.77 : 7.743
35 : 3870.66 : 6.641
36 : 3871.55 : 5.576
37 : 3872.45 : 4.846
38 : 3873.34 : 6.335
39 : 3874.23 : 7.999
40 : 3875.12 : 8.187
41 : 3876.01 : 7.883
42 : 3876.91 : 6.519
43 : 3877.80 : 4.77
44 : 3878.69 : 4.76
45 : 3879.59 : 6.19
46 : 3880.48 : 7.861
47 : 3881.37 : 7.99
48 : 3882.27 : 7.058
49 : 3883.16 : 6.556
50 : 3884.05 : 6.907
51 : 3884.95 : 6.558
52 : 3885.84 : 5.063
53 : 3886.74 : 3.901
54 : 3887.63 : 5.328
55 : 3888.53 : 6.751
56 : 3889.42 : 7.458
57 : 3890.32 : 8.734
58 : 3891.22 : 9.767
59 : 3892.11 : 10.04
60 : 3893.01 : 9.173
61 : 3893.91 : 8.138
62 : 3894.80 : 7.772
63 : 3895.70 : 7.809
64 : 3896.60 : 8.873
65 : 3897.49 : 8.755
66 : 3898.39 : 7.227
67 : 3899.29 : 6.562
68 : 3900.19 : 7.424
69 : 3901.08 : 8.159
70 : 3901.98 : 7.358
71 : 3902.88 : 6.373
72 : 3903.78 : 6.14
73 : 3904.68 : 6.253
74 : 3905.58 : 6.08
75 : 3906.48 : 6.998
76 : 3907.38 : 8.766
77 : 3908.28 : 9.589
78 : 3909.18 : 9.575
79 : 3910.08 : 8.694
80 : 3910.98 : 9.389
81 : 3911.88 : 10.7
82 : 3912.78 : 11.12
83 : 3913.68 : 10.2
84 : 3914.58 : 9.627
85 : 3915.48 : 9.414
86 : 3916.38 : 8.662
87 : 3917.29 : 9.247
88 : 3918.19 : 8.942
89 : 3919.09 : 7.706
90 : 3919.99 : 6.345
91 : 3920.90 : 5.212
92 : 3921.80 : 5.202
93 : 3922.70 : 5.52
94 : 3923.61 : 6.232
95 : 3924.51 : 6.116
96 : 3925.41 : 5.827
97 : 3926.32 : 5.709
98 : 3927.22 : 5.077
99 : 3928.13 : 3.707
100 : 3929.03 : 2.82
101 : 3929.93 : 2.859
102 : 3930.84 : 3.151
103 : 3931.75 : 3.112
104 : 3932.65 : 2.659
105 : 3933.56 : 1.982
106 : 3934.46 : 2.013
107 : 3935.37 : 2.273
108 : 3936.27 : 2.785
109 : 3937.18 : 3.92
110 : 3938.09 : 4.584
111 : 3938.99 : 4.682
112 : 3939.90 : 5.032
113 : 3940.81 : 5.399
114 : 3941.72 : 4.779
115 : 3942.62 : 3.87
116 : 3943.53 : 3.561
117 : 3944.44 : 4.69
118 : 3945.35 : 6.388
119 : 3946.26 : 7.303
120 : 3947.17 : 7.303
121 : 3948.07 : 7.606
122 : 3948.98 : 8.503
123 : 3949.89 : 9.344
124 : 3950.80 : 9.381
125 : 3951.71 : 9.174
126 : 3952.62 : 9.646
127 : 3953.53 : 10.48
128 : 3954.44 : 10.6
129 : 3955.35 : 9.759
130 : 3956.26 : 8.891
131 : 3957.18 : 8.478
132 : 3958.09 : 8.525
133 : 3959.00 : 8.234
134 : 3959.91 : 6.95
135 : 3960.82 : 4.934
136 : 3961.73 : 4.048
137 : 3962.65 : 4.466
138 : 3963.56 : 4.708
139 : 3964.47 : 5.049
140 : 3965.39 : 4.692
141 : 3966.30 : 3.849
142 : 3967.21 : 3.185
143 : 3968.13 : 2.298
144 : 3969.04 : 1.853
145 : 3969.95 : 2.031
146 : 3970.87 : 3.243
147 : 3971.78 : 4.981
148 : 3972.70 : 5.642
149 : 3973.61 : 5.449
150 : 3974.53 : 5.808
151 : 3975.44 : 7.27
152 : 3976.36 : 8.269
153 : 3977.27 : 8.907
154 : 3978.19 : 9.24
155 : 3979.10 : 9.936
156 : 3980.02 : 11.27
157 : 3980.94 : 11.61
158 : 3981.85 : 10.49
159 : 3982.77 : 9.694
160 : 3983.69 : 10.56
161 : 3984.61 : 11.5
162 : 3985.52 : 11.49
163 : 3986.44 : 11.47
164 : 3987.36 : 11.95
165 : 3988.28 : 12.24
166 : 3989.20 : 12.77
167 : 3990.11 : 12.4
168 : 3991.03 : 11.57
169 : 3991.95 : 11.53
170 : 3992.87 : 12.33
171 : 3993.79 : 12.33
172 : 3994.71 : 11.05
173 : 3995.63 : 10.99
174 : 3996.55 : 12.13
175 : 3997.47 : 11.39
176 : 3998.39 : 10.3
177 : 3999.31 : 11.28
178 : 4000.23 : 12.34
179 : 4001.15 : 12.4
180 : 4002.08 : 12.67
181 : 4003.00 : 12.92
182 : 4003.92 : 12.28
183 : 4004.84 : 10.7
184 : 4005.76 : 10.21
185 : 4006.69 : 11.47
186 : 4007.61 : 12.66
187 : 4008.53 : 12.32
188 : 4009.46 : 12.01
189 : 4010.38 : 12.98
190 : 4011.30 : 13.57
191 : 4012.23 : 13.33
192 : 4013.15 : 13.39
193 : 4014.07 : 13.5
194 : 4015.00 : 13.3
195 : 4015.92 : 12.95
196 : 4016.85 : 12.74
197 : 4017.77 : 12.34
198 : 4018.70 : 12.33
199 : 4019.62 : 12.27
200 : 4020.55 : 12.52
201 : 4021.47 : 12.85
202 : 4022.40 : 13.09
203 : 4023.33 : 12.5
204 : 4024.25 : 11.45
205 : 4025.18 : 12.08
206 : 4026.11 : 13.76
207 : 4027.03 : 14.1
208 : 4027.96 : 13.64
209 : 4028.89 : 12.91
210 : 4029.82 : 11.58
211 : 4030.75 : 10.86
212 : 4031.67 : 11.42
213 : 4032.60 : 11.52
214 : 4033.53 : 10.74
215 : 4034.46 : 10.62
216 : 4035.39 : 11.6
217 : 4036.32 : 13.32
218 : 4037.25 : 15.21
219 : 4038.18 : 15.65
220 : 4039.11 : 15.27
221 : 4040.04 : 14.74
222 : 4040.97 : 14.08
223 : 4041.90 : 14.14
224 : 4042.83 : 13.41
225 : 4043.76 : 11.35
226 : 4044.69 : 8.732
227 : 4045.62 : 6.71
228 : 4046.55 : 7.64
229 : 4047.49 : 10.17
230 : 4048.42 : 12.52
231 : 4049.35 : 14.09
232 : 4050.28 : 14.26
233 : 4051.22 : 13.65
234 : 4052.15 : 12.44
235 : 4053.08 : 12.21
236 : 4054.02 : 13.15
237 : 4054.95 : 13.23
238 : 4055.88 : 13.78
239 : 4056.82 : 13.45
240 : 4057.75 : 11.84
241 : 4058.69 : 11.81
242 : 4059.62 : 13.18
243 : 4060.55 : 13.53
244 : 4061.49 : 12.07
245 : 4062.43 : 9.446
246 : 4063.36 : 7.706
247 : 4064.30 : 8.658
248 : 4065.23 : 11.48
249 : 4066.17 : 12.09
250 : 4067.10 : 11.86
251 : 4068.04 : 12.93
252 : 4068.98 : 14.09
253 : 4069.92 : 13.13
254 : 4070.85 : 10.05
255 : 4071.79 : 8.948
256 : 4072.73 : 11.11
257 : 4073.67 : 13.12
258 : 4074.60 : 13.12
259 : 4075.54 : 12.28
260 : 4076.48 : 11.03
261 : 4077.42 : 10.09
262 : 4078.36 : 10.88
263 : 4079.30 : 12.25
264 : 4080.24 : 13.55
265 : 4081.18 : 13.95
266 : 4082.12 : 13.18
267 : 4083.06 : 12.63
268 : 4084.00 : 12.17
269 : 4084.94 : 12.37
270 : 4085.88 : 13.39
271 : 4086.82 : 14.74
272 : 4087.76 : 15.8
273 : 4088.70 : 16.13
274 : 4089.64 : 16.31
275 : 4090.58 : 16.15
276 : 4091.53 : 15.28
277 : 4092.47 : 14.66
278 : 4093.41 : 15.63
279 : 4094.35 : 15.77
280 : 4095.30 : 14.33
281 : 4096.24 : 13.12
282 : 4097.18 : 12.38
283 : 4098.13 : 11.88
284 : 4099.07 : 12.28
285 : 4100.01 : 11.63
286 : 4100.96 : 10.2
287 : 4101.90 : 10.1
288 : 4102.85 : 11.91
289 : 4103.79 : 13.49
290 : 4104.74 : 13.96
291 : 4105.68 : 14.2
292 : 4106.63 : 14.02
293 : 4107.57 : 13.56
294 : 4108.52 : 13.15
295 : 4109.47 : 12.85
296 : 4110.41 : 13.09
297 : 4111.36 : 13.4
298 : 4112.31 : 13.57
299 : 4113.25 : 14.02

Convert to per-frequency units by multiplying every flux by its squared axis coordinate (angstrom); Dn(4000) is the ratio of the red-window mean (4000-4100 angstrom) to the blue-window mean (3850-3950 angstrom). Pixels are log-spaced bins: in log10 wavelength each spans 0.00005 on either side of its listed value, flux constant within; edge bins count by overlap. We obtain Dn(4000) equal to 2.0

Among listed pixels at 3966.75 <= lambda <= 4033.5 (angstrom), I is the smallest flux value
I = 1.853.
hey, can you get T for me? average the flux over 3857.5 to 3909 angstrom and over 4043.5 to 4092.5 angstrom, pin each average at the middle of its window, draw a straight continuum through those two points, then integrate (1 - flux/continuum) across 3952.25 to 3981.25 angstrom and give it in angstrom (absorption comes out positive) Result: 8.6 angstrom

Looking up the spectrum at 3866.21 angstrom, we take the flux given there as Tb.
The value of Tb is 7.29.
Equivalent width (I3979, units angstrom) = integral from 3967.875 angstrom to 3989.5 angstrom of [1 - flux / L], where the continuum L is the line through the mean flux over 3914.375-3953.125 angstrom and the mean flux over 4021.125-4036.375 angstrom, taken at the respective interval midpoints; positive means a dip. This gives 1.4 angstrom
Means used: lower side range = 5.73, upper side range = 12.2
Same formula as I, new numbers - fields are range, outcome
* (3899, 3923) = 5.202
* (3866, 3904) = 3.901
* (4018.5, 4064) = 6.71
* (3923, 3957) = 1.982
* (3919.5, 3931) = 2.82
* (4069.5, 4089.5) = 8.948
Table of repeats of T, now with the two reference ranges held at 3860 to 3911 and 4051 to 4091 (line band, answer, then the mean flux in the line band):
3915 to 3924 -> 1.1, 7.26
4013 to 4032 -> -2.5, 12.6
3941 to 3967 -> 6.6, 6.92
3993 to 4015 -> -3.0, 12.1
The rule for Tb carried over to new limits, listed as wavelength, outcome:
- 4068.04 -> 12.93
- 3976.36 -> 8.269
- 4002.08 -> 12.67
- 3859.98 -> 2.992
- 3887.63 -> 5.328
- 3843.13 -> 7.687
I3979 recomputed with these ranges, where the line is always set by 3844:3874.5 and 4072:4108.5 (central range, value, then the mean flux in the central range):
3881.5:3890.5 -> 1.8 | 6.42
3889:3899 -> -0.4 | 8.49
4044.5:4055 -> 0.5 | 11.6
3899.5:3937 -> 9.9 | 6.44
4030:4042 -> -1.1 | 12.9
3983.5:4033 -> -4.9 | 12.2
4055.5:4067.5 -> 0.8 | 11.6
